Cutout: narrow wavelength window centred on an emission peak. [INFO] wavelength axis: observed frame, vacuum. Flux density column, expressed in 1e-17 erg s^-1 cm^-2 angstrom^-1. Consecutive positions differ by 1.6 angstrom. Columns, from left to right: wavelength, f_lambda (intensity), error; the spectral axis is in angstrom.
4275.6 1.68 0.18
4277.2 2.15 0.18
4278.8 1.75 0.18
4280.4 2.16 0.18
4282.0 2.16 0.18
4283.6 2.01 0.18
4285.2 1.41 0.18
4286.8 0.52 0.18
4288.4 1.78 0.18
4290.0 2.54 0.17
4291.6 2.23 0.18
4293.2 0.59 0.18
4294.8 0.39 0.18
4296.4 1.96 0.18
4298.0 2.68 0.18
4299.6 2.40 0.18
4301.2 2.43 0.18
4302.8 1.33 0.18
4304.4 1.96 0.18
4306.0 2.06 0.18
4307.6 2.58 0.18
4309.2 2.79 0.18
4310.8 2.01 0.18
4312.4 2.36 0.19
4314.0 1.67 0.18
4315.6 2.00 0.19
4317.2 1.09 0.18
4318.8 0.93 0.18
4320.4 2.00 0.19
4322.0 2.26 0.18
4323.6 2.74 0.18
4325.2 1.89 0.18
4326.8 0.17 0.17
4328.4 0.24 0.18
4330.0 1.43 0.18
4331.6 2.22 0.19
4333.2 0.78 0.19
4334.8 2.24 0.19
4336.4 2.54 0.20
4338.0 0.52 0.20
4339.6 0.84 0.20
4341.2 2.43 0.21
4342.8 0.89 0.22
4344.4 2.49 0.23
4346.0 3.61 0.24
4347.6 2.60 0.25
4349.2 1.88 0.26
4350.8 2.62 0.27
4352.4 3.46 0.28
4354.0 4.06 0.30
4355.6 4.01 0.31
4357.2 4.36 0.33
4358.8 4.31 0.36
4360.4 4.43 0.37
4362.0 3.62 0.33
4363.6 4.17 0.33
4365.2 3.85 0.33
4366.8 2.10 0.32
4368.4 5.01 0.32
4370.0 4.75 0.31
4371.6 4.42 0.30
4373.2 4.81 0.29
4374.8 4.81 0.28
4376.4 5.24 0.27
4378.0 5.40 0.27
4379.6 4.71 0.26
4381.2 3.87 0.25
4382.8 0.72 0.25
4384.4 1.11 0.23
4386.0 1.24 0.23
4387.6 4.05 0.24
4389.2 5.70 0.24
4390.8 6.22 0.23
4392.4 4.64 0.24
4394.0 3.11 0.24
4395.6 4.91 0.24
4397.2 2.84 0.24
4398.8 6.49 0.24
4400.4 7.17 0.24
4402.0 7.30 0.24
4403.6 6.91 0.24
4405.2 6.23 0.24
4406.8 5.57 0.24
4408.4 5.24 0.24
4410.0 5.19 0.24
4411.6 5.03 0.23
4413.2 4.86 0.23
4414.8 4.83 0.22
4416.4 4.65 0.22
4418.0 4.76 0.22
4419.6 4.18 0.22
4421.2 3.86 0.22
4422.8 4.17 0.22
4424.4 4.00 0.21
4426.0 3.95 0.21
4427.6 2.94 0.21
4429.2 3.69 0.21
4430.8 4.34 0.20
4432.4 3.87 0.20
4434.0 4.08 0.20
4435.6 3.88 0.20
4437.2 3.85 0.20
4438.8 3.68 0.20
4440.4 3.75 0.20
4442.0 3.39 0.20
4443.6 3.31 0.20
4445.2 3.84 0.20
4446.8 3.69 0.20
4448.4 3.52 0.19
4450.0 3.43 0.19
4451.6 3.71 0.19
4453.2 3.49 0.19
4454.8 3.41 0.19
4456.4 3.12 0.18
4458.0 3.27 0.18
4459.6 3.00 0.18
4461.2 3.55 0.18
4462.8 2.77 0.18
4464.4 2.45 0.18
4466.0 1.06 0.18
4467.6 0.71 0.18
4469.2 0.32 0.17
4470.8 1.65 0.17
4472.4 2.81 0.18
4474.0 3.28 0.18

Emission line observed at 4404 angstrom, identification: Ly-alpha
